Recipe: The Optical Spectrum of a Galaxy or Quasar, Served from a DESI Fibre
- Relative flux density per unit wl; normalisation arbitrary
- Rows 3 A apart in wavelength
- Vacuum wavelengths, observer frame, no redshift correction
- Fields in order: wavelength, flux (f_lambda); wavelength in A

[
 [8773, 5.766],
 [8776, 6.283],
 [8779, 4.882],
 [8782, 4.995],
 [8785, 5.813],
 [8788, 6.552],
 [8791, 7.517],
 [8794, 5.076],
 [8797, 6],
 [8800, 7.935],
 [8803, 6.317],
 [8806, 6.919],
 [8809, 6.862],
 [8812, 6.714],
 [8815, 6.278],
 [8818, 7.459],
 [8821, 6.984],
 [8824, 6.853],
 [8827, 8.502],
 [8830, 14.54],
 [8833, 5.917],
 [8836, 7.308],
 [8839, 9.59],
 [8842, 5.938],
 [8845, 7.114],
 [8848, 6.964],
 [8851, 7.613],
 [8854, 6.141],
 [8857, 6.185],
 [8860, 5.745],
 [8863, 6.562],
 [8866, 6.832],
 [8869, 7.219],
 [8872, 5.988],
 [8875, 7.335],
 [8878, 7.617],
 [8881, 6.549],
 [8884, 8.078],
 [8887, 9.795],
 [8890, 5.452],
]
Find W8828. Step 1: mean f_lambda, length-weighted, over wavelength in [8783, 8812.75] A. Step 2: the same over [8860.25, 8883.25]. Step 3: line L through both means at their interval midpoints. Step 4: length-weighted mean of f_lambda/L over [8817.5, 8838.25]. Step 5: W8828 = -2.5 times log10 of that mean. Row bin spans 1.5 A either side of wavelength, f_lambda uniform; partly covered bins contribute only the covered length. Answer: -0.24 mag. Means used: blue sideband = 6.54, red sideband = 6.85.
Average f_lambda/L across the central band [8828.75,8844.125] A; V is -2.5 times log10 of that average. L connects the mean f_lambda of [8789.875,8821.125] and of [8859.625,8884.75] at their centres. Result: -0.243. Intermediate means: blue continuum 6.71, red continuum 6.9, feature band 8.5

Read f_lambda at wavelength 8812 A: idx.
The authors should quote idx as 6.714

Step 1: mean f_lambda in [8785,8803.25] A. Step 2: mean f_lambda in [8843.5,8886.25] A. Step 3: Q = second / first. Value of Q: 1.1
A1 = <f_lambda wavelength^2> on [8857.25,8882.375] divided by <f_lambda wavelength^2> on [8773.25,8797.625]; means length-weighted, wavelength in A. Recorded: 1.2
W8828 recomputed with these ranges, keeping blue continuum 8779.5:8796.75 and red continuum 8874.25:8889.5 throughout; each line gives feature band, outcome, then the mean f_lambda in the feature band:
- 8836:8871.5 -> 0.04 mag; 6.89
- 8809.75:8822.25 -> -0.06 mag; 6.86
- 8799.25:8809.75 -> -0.12 mag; 6.95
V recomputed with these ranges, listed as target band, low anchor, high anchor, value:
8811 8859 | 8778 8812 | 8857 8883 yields -0.15 mag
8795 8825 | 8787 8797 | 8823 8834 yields 0.13 mag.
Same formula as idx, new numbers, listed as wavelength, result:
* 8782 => 4.995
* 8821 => 6.984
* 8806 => 6.919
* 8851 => 7.613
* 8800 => 7.935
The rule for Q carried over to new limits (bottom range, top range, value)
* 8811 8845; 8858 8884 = 0.87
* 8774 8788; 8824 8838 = 1.58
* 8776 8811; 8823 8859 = 1.23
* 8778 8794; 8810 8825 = 1.16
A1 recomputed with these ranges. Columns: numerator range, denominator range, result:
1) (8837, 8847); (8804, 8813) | 1.11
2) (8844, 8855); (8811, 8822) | 1.03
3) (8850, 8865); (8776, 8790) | 1.14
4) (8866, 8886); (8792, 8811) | 1.11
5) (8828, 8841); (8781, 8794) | 1.51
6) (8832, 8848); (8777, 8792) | 1.23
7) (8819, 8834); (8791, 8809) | 1.32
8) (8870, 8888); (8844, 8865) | 1.14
